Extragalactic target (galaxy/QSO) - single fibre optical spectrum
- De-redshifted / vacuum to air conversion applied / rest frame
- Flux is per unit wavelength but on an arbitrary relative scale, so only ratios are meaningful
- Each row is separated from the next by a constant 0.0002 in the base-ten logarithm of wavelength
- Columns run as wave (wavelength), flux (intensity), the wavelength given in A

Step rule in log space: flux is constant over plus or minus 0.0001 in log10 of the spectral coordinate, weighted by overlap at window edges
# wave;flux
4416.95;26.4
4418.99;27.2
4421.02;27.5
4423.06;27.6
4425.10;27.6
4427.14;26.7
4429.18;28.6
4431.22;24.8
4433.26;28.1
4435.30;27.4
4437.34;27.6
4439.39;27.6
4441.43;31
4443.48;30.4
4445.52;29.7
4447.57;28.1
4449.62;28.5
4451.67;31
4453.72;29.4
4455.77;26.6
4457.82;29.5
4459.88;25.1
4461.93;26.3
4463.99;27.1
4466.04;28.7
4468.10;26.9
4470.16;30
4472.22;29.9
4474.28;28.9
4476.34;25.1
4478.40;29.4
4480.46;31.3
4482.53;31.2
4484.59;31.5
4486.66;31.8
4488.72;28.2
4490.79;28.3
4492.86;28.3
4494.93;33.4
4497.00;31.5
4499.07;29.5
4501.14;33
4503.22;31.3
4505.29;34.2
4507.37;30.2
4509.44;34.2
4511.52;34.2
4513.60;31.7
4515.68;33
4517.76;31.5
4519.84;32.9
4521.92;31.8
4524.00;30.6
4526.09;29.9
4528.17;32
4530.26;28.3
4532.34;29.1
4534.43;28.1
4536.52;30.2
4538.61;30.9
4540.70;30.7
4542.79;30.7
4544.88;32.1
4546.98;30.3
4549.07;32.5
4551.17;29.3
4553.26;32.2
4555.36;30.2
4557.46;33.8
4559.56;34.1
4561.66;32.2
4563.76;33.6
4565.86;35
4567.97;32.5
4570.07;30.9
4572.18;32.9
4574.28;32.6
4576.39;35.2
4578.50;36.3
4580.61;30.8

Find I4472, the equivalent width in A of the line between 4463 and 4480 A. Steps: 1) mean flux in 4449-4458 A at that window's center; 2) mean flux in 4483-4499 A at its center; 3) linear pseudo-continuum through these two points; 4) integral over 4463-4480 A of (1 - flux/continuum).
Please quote 0.8 A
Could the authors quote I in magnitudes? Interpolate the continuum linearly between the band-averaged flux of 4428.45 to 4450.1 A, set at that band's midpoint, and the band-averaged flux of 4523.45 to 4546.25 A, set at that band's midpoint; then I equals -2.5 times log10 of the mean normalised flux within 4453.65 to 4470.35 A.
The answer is 0.049 mag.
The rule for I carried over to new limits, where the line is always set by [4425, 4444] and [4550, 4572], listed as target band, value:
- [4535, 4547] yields 0.03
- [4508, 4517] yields -0.08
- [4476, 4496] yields -0.01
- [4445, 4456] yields -0.02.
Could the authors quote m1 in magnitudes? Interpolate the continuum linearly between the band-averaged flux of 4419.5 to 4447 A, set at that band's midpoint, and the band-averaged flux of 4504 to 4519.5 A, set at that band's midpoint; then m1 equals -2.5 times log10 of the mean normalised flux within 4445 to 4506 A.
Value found 0.04 mag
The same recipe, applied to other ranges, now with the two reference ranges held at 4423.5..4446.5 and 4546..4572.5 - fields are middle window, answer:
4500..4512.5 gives -0.08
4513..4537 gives 0.01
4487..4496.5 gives 0.01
